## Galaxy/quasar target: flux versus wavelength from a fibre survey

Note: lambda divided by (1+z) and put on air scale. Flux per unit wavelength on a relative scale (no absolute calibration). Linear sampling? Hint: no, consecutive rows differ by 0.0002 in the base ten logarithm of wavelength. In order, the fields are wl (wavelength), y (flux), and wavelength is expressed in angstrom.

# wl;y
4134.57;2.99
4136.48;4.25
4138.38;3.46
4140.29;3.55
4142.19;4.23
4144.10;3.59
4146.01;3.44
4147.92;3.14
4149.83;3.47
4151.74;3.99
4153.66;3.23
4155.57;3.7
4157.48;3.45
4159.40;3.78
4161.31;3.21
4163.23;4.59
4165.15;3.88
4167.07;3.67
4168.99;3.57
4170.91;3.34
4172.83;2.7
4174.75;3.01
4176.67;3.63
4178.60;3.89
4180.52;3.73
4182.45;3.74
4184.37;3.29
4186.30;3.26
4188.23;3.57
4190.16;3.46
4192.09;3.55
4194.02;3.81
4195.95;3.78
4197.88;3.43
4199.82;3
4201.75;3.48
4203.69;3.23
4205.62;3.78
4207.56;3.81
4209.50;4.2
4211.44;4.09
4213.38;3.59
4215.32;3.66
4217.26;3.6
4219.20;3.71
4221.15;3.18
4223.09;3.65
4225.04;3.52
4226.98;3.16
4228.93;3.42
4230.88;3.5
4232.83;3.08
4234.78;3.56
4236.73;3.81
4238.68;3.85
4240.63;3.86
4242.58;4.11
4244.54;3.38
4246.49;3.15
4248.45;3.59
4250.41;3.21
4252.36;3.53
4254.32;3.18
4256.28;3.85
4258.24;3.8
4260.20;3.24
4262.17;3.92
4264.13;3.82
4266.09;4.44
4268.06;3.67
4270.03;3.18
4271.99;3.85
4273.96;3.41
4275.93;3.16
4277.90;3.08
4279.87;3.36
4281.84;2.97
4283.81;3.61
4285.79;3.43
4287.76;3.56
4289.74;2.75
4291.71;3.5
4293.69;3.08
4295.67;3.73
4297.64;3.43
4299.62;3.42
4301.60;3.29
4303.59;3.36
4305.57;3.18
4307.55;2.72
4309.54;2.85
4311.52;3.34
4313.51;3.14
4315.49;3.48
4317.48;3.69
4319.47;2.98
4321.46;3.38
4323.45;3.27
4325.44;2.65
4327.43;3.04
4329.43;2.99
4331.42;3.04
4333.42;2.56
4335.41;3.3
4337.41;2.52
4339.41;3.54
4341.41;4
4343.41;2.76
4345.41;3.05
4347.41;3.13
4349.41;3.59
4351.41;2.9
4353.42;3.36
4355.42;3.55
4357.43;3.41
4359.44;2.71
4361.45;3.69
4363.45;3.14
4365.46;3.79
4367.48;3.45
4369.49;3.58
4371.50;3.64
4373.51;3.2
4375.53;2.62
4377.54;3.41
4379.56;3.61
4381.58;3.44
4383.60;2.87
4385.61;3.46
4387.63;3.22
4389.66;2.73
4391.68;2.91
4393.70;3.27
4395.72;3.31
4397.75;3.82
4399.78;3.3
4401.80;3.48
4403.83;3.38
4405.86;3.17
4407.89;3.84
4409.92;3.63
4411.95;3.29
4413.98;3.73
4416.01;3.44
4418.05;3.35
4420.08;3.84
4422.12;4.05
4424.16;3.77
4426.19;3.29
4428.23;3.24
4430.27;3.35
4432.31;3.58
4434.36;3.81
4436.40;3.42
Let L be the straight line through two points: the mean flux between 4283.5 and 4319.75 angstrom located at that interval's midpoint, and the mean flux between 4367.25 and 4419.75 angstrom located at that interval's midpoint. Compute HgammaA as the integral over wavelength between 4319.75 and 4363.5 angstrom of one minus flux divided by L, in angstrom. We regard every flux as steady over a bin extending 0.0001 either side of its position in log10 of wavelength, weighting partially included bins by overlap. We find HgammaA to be 2.11 angstrom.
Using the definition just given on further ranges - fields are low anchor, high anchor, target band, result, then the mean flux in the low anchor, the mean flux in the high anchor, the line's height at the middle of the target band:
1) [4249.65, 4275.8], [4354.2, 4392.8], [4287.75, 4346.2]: 4.6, 3.61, 3.29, 3.45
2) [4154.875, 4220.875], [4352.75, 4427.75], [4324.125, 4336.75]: 1.9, 3.59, 3.4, 3.45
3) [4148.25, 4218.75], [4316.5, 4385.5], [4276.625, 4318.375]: 0.8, 3.59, 3.23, 3.35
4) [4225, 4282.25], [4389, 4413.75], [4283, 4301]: 0.5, 3.53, 3.37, 3.49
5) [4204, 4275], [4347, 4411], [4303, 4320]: 1.3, 3.62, 3.33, 3.47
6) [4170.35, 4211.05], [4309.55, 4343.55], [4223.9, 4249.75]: -1.0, 3.52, 3.16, 3.4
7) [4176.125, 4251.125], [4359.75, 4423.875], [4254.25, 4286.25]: -0.2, 3.57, 3.41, 3.52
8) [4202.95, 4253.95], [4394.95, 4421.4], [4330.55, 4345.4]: 1.8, 3.58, 3.51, 3.54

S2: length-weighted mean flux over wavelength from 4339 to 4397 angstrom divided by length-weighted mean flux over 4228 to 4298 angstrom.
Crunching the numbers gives 0.94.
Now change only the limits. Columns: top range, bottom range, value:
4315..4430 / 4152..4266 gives 0.93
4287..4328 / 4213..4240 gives 0.92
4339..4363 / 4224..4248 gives 0.93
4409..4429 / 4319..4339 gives 1.19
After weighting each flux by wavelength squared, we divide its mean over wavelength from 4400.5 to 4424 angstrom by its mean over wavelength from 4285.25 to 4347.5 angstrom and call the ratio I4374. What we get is 1.2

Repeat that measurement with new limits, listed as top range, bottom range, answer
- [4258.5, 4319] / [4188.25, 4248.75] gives 0.98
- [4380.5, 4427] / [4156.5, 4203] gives 1.07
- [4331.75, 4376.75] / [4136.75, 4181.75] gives 0.99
